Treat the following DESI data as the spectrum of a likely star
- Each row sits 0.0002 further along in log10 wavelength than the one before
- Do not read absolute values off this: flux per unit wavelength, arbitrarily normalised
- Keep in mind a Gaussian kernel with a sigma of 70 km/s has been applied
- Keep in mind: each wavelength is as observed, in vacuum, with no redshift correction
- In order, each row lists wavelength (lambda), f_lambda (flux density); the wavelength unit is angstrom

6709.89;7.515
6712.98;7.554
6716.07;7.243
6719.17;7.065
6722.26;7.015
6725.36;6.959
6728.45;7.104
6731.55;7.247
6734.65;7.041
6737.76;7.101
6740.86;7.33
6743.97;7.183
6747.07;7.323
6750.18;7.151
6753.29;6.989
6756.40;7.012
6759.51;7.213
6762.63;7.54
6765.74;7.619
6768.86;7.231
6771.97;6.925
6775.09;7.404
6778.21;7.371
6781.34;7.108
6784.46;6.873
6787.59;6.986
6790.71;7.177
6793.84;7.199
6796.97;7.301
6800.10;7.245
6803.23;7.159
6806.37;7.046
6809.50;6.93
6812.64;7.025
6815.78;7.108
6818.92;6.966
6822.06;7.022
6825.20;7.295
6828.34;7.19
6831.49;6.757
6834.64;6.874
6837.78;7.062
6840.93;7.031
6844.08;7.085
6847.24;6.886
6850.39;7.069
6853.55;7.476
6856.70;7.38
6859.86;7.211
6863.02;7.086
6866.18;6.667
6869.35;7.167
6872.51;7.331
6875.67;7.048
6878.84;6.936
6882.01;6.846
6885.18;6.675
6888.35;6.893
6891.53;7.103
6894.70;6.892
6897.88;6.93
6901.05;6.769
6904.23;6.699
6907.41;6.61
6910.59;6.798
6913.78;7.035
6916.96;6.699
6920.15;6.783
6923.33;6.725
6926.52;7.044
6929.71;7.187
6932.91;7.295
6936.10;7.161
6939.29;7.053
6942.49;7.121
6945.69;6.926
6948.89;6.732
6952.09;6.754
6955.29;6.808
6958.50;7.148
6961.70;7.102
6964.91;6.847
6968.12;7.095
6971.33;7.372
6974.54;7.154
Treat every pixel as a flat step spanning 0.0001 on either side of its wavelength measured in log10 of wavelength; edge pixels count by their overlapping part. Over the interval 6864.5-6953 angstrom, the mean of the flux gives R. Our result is 6.93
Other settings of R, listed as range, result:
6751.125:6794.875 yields 7.19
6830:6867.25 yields 7.06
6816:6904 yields 7.02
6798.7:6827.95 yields 7.09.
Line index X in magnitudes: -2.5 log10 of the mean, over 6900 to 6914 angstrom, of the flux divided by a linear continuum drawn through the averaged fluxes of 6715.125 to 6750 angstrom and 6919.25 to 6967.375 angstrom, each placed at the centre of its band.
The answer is 0.04 mag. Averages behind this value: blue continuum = 7.14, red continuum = 6.98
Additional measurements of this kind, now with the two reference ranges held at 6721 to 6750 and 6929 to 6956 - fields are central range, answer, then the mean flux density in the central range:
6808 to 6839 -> 0.010 mag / 7.02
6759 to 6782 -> -0.028 mag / 7.31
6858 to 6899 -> 0.010 mag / 6.99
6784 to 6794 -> 0.008 mag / 7.06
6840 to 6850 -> 0.010 mag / 7.01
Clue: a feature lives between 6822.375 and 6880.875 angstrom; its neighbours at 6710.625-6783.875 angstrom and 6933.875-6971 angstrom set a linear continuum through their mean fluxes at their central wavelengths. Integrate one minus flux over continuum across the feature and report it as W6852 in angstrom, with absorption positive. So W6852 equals 0.1 angstrom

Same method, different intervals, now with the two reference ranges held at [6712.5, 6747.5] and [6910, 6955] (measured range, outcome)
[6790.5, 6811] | -0.2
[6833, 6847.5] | 0.1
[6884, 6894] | 0.1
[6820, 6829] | -0.1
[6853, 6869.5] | -0.3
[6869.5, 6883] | -0.1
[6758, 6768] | -0.4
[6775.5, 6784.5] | -0.1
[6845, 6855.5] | -0.2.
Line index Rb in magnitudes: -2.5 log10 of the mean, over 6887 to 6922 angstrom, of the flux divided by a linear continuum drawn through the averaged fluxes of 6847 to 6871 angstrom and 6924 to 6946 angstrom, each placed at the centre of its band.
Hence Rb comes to 0.04 mag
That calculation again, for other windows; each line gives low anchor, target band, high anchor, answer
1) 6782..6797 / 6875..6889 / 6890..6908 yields 0.00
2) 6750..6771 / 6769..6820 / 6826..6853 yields 0.00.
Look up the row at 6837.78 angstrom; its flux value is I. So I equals 7.062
